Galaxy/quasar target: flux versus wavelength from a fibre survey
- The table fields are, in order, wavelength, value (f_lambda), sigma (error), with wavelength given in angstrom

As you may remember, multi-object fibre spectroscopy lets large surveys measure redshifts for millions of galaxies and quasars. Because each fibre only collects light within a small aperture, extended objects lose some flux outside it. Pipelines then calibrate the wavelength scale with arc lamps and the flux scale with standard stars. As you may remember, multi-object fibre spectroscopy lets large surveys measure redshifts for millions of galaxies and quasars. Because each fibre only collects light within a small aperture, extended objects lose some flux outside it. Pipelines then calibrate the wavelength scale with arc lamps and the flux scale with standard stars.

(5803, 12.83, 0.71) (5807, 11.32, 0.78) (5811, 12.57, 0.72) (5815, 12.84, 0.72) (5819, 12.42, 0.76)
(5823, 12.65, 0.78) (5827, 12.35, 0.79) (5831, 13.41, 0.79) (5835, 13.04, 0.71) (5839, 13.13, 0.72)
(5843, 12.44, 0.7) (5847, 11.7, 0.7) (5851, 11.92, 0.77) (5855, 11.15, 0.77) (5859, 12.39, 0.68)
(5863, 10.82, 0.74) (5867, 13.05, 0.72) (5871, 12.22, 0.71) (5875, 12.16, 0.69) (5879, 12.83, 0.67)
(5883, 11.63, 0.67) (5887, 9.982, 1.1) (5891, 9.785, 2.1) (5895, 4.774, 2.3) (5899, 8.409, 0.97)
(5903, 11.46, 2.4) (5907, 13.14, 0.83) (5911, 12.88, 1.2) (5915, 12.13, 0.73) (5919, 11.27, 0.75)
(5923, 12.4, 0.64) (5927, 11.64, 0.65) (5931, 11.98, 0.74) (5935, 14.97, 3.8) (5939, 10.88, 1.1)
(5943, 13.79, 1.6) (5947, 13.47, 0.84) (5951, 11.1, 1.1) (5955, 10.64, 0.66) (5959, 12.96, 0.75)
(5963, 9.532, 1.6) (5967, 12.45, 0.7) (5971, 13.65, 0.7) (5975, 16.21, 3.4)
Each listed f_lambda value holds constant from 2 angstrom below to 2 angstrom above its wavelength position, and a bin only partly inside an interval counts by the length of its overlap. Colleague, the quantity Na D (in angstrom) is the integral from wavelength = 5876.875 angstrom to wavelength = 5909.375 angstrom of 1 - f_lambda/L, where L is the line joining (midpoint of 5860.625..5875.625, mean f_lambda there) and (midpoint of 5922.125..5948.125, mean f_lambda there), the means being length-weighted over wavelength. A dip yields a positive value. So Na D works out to 5.3 angstrom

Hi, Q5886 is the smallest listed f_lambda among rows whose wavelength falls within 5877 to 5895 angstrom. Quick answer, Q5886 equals 4.774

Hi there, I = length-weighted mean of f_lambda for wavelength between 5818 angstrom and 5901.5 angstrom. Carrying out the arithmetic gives 11.5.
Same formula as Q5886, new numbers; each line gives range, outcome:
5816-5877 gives 10.82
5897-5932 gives 8.409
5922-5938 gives 11.64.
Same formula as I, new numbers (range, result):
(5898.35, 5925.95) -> 11.8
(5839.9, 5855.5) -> 12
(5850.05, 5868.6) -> 11.8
